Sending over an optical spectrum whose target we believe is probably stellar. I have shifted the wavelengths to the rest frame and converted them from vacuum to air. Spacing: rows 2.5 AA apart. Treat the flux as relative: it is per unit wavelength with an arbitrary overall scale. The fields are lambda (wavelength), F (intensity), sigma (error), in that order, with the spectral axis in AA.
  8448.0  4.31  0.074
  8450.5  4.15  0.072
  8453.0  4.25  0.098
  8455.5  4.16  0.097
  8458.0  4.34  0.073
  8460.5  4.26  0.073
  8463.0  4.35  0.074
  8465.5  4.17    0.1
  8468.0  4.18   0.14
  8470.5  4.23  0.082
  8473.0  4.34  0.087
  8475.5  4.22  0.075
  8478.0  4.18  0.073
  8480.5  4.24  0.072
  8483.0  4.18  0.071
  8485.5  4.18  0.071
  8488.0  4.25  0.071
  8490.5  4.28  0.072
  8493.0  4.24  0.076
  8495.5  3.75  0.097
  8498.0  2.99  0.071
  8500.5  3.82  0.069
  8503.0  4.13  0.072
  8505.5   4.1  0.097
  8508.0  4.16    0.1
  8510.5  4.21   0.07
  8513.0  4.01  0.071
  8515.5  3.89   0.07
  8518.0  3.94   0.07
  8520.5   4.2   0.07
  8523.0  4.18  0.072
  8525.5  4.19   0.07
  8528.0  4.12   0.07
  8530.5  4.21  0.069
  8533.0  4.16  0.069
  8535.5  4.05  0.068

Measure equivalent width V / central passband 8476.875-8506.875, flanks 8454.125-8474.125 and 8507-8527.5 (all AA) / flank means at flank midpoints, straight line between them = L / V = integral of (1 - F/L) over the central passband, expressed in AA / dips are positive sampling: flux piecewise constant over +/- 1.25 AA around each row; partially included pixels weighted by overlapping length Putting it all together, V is 1.04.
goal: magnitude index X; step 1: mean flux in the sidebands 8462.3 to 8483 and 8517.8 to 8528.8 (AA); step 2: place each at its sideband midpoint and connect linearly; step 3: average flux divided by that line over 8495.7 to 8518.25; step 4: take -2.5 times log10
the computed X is 0.071 mag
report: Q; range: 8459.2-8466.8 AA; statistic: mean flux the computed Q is 4.26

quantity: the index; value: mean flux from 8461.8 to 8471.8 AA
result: 4.23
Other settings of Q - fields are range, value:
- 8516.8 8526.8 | 4.13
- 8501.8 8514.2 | 4.12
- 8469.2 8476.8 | 4.26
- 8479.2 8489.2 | 4.21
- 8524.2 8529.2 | 4.16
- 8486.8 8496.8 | 4.12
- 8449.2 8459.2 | 4.22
